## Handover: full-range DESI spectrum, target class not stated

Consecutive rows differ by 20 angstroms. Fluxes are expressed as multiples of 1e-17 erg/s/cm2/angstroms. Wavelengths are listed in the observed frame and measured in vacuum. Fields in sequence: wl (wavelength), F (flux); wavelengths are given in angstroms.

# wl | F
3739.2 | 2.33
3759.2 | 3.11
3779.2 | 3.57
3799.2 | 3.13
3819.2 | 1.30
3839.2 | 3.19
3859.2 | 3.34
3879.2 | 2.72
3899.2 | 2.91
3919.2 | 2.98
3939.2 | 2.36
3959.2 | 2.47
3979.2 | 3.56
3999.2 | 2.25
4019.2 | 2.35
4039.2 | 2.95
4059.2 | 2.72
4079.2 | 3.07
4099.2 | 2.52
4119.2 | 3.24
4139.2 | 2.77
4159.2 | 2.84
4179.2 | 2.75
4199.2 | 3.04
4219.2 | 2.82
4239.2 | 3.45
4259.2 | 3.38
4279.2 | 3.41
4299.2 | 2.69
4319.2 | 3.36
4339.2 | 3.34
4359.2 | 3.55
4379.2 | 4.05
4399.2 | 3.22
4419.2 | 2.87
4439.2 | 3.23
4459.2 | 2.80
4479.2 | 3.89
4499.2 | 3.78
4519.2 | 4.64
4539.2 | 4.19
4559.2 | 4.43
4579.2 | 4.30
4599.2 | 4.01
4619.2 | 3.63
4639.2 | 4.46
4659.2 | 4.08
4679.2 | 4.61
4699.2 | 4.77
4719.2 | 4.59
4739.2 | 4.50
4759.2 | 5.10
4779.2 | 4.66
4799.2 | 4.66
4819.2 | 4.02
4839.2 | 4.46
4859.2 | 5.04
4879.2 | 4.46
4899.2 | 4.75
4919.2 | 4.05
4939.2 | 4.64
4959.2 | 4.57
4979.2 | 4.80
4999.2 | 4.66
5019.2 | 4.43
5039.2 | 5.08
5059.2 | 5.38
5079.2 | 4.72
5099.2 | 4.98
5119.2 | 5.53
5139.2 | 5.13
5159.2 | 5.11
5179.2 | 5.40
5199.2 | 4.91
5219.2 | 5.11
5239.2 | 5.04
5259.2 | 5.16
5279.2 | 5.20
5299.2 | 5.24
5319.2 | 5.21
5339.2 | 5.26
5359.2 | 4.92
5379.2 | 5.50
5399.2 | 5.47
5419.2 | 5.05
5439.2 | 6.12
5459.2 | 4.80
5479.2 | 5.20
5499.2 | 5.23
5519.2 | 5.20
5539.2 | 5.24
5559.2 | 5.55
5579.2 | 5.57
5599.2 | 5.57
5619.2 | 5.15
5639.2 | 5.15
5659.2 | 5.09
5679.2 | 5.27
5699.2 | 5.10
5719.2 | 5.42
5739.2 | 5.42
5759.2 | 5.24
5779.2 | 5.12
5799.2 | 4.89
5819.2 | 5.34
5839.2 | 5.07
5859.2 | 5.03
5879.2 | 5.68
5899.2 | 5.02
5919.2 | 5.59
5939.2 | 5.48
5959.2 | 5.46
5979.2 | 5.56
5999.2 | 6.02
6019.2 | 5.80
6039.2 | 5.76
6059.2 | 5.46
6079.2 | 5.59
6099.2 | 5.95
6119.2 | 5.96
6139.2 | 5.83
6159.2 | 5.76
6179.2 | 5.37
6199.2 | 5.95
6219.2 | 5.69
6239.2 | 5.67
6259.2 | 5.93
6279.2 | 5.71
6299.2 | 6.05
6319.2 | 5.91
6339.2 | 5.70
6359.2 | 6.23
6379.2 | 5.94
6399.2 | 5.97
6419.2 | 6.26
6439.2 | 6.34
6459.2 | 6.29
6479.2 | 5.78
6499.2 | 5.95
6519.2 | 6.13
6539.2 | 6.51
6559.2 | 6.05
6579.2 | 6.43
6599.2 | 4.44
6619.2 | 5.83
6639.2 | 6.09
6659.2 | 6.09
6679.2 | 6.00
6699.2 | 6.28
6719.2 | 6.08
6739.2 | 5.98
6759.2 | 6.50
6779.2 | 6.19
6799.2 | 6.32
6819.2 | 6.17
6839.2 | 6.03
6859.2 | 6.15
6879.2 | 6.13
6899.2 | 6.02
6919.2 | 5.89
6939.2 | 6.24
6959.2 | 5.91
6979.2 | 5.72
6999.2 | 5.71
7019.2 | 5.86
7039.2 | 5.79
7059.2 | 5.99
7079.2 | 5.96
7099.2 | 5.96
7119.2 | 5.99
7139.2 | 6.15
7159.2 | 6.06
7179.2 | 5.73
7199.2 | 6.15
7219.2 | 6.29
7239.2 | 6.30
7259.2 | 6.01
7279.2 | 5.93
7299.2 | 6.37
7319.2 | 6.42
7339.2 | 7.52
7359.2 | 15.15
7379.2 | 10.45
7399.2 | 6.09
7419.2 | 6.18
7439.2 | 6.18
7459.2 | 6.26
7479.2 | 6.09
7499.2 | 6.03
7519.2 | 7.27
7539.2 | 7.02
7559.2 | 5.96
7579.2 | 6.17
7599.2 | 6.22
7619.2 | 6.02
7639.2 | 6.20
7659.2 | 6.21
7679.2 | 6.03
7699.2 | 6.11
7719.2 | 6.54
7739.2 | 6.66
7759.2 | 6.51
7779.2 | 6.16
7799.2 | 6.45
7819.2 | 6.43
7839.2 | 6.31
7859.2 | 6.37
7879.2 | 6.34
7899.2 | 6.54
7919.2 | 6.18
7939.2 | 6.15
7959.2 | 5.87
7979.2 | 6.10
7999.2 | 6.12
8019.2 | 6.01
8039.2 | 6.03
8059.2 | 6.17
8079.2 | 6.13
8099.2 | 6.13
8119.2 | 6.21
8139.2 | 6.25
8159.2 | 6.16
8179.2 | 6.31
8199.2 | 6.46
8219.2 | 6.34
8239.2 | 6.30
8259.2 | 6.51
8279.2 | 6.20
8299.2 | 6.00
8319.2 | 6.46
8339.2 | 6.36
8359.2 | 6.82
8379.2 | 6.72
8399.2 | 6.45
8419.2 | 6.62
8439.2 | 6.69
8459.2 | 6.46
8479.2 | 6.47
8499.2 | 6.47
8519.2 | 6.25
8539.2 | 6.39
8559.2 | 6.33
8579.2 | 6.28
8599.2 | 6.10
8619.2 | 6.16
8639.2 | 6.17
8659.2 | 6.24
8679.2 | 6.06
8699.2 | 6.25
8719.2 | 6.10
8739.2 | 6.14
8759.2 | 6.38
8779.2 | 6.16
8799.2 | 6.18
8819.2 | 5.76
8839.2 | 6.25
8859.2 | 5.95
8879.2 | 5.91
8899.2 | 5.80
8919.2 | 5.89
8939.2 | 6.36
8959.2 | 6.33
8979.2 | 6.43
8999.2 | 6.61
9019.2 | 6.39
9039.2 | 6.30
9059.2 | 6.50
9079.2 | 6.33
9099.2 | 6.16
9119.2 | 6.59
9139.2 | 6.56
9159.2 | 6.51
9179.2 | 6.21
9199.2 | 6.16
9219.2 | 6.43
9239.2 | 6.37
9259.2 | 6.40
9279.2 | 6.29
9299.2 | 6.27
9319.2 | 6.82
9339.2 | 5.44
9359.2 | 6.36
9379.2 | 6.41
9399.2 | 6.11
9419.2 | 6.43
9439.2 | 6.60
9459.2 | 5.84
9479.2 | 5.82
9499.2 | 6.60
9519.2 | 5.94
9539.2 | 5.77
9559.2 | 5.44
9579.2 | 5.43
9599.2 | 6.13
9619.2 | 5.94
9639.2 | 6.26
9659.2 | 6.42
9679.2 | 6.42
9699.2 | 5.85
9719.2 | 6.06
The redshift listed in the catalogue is 0.120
